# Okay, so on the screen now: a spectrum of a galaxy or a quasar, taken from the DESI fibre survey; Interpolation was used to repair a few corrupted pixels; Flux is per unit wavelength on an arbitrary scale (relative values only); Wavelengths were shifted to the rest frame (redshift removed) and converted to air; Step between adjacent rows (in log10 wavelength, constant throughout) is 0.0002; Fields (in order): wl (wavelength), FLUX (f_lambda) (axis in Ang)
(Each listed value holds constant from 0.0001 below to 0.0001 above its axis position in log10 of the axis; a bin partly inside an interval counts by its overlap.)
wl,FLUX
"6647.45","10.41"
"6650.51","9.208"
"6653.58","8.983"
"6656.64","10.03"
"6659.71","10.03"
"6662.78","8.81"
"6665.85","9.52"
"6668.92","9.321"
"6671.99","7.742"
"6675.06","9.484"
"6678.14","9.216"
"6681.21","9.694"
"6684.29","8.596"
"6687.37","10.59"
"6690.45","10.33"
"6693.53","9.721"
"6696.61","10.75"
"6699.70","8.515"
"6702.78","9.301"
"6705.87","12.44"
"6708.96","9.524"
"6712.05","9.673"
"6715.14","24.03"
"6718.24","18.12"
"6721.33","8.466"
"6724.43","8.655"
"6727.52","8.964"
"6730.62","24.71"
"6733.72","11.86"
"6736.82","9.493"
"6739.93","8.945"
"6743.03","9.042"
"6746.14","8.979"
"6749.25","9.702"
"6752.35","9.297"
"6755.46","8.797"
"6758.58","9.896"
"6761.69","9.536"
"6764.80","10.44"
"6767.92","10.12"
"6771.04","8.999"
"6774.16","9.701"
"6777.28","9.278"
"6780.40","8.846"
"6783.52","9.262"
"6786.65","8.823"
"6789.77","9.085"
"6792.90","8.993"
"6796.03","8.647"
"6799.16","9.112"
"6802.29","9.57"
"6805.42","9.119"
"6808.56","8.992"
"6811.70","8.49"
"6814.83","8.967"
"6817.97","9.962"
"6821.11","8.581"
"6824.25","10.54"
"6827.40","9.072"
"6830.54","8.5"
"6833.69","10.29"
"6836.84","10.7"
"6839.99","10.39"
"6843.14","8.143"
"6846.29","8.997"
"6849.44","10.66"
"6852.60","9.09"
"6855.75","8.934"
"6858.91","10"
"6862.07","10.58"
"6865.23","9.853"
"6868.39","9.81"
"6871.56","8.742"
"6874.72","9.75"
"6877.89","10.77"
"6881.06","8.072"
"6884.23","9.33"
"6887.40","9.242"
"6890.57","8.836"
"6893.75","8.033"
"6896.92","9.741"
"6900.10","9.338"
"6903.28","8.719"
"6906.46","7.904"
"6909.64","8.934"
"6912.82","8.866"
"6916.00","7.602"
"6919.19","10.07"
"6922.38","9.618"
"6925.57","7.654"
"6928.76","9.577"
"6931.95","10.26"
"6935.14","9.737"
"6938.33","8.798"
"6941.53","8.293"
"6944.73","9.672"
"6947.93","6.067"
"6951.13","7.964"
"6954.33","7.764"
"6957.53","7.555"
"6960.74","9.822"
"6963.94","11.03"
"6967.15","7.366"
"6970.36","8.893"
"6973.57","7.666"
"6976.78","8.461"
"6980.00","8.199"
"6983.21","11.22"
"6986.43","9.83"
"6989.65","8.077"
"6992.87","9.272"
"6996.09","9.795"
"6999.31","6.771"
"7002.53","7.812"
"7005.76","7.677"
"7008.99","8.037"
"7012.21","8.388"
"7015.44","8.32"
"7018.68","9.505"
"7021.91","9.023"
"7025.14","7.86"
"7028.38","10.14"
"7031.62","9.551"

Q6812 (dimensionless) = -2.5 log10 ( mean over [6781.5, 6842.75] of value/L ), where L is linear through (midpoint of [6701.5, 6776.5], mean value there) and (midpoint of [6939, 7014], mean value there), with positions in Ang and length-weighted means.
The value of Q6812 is 0.116 mag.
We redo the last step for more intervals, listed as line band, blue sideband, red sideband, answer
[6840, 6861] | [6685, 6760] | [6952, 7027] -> 0.06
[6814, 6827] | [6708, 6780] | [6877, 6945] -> 0.07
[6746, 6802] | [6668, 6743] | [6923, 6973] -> 0.12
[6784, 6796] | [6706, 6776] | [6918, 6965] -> 0.19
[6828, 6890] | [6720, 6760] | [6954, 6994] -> 0.02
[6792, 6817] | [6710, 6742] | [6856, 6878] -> 0.25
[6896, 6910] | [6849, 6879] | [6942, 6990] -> 0.05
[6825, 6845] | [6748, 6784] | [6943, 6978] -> -0.05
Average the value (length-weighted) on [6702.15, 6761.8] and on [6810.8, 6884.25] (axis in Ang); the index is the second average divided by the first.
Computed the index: 0.8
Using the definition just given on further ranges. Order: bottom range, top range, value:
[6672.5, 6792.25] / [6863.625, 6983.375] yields 0.85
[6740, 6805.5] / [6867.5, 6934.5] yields 0.98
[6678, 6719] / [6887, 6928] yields 0.77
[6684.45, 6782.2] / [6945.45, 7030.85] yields 0.79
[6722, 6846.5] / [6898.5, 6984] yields 0.90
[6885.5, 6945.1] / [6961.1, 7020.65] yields 0.97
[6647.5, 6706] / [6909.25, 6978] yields 0.91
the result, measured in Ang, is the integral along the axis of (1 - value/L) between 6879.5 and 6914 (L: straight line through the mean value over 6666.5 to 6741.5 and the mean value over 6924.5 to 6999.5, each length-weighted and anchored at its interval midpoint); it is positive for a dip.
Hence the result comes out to 2.1 Ang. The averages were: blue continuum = 11.2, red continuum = 8.78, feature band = 8.82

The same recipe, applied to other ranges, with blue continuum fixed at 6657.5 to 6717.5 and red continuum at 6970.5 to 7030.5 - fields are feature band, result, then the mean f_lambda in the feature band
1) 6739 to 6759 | 1.82 Ang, 9.21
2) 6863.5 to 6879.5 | -0.62 Ang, 9.79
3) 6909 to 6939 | -0.02 Ang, 9.13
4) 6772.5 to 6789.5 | 1.32 Ang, 9.18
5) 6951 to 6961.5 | 0.87 Ang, 8.2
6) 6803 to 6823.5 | 1.38 Ang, 9.1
